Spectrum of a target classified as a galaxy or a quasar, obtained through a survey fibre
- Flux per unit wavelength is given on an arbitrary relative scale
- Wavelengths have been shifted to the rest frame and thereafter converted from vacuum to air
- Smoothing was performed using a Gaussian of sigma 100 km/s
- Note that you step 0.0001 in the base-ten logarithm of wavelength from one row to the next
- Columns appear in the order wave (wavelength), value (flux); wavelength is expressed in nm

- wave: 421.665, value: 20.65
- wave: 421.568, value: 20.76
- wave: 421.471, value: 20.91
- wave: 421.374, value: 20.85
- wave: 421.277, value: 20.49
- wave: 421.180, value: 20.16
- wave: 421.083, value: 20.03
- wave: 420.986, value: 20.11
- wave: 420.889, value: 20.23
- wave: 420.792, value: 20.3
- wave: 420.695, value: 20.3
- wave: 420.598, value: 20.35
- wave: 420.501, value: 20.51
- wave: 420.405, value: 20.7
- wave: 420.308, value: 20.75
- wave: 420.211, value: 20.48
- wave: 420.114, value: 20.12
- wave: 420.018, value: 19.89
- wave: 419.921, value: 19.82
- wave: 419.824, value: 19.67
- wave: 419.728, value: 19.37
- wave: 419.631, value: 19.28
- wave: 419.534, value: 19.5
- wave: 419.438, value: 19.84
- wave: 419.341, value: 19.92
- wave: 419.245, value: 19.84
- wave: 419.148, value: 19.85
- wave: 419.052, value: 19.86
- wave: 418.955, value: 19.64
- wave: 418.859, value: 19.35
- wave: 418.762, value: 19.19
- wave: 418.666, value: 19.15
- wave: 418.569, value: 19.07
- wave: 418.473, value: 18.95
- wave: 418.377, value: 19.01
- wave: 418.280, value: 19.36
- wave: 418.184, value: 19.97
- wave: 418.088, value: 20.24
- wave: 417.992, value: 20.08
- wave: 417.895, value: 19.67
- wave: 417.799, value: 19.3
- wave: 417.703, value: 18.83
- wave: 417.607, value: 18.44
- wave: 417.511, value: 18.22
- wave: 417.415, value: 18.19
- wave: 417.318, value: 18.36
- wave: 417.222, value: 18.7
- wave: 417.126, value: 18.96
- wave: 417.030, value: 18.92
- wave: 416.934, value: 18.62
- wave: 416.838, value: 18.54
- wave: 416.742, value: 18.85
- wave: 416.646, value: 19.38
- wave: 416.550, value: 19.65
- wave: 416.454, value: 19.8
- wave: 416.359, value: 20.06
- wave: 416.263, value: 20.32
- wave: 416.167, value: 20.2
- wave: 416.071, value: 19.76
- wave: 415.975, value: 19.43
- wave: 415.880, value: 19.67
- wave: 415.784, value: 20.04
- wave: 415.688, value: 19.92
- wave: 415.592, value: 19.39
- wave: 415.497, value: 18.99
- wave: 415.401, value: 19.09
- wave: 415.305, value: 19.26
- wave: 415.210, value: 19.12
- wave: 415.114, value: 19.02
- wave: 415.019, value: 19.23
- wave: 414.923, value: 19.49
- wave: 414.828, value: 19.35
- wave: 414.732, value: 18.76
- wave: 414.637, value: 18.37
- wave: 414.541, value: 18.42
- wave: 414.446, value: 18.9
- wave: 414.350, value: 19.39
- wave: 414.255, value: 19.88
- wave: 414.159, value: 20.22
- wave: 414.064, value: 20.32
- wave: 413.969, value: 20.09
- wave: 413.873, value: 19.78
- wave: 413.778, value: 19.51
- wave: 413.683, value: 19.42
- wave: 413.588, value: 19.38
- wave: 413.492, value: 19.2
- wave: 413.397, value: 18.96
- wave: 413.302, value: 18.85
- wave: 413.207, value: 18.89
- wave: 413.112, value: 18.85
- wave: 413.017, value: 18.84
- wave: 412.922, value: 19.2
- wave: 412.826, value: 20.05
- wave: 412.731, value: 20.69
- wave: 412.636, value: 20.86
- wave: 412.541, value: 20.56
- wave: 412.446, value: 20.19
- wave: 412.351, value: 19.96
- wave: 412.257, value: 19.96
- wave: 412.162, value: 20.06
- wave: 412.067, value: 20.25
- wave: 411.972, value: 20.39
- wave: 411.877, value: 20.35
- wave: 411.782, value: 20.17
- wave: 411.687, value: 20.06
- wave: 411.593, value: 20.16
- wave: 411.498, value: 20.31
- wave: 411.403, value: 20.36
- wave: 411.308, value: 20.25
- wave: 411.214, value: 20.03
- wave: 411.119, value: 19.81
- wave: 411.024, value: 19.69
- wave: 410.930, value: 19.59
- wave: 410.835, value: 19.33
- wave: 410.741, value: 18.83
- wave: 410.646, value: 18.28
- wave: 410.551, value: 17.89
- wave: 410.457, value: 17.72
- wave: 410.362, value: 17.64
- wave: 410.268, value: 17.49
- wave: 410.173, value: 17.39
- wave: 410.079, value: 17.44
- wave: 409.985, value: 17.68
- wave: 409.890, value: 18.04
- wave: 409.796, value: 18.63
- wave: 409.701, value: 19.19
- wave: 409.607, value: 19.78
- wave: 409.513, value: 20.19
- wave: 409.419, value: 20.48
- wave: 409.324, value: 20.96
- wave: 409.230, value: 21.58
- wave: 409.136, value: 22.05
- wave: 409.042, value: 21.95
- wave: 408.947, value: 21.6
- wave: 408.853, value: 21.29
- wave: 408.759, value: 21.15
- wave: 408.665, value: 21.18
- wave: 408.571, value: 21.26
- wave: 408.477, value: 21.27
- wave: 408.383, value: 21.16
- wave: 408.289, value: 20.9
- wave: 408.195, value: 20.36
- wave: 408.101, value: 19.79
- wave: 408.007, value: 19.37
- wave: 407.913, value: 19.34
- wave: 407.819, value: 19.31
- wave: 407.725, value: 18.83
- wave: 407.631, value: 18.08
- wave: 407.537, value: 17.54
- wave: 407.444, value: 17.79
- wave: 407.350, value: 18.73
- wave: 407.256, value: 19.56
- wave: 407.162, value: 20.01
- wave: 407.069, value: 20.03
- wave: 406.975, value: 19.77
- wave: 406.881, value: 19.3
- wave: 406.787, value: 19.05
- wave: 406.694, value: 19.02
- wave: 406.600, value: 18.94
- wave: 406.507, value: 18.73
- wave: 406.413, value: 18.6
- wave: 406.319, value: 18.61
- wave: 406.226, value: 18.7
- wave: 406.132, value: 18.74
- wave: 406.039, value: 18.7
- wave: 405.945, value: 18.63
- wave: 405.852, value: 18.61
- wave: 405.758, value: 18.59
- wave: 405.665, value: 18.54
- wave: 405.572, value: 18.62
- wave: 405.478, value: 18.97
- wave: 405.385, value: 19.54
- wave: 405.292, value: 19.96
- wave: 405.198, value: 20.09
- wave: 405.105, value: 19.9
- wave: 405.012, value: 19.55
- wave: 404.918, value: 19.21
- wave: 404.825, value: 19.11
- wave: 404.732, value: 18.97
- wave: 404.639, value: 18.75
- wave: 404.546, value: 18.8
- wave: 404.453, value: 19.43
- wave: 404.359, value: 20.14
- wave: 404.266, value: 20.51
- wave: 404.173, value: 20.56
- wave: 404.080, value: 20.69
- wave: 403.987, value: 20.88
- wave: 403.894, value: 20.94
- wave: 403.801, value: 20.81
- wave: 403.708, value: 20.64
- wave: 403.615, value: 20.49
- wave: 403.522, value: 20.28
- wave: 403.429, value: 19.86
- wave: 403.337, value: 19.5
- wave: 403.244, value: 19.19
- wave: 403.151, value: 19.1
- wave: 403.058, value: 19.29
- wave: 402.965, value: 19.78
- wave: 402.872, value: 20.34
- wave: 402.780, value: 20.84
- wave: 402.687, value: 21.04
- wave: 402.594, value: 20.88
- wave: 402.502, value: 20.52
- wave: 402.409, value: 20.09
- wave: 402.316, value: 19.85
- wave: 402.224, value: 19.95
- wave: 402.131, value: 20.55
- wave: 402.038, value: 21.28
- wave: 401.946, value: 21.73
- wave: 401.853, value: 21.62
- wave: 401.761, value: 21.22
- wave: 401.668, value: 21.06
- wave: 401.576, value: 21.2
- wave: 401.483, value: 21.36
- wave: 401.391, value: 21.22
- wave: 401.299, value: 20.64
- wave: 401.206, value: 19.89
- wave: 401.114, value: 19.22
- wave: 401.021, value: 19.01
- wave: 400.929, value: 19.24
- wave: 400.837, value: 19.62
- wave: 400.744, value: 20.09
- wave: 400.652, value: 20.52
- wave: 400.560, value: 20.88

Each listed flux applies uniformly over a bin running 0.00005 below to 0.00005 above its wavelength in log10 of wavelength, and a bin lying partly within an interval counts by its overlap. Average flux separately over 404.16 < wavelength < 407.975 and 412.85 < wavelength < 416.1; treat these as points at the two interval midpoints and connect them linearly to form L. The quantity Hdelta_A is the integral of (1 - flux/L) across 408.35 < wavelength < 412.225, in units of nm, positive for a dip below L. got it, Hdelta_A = -0.12 nm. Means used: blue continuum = 19.1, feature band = 19.8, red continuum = 19.3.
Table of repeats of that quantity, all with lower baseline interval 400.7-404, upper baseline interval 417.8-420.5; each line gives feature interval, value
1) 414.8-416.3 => 0.03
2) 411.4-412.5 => -0.01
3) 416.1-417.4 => 0.04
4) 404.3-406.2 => 0.10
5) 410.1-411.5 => 0.08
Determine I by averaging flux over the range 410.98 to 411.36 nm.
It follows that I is 19.9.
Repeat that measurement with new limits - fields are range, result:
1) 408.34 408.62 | 21.2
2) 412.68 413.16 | 19.5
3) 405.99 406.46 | 18.6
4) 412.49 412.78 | 20.7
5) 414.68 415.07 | 19.2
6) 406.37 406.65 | 18.8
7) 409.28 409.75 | 20.1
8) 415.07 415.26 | 19.1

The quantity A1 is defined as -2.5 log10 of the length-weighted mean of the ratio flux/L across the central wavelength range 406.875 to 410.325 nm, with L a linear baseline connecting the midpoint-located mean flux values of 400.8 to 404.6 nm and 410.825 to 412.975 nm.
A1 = 0.02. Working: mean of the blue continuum 20.3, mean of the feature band 19.7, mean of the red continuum 20.1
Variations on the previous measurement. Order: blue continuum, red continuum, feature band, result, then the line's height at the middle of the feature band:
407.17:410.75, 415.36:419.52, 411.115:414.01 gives -0.02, 19.5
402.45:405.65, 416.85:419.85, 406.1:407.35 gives 0.04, 19.8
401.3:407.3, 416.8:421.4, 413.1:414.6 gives 0.02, 19.7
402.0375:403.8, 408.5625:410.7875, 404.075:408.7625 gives 0.02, 19.8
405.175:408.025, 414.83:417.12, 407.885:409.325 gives -0.10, 19.1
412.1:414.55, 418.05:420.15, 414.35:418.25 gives 0.02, 19.6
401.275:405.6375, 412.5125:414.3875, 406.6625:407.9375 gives 0.05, 20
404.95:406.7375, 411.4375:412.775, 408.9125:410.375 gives 0.01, 19.8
